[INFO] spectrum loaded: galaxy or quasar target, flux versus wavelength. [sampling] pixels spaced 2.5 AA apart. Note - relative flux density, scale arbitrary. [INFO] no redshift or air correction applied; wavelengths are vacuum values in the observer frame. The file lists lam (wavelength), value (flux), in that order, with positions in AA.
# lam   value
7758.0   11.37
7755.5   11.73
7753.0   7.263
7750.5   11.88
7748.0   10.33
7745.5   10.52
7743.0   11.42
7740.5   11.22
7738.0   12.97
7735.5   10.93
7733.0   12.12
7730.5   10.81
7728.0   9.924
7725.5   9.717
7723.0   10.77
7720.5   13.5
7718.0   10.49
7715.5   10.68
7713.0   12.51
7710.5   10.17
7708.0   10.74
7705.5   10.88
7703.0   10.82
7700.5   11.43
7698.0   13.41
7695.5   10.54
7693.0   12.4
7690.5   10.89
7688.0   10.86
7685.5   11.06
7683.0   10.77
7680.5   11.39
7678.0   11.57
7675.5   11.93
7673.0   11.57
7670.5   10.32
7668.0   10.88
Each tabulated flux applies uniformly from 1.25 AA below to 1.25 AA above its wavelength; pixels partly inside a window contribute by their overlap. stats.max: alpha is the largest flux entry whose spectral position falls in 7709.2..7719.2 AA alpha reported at 12.51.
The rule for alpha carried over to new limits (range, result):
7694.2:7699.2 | 13.41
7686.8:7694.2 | 12.4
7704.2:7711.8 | 10.88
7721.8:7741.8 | 12.97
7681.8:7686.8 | 11.06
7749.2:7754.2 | 11.88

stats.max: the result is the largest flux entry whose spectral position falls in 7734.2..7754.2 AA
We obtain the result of 12.97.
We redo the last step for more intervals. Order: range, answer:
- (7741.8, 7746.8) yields 11.42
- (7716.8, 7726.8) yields 13.5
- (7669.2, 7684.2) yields 11.93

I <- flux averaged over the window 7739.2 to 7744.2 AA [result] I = 11.3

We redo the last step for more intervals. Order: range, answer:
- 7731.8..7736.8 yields 11.5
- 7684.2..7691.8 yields 10.9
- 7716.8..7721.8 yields 12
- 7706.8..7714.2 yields 11.1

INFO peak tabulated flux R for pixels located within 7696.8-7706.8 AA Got 13.41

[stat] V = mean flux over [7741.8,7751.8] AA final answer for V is 11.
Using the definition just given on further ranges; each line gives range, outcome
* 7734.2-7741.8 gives 11.7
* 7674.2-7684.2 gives 11.4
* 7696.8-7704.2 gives 11.9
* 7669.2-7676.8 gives 11.3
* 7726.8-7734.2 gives 11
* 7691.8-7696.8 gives 11.5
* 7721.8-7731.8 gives 10.3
